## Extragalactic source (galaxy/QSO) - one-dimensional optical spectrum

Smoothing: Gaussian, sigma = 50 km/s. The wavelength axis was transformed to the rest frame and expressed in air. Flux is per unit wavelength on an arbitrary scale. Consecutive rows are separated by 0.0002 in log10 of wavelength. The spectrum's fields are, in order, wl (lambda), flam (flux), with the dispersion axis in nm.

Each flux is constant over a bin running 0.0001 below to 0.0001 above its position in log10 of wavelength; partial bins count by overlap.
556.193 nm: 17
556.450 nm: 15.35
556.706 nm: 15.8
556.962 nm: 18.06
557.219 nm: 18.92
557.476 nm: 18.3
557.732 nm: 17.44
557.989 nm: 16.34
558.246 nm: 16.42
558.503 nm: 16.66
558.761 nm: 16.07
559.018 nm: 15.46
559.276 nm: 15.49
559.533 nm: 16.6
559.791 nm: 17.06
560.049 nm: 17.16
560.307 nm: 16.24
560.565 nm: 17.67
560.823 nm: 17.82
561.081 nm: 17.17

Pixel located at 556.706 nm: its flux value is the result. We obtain 15.8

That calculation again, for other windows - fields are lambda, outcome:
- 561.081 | 17.17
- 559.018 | 15.46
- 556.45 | 15.35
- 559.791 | 17.06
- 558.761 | 16.07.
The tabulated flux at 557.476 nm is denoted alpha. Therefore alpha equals 18.3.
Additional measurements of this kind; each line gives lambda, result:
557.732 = 17.44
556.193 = 17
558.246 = 16.42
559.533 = 16.6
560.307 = 16.24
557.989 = 16.34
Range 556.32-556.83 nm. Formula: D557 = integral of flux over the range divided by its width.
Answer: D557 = 15.6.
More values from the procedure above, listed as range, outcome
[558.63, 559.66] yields 15.9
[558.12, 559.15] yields 16.1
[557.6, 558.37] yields 16.8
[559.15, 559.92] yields 16.4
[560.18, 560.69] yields 17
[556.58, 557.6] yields 17.8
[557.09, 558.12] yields 17.7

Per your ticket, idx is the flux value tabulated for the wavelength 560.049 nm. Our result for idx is 17.16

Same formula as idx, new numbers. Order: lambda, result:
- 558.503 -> 16.66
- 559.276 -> 15.49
